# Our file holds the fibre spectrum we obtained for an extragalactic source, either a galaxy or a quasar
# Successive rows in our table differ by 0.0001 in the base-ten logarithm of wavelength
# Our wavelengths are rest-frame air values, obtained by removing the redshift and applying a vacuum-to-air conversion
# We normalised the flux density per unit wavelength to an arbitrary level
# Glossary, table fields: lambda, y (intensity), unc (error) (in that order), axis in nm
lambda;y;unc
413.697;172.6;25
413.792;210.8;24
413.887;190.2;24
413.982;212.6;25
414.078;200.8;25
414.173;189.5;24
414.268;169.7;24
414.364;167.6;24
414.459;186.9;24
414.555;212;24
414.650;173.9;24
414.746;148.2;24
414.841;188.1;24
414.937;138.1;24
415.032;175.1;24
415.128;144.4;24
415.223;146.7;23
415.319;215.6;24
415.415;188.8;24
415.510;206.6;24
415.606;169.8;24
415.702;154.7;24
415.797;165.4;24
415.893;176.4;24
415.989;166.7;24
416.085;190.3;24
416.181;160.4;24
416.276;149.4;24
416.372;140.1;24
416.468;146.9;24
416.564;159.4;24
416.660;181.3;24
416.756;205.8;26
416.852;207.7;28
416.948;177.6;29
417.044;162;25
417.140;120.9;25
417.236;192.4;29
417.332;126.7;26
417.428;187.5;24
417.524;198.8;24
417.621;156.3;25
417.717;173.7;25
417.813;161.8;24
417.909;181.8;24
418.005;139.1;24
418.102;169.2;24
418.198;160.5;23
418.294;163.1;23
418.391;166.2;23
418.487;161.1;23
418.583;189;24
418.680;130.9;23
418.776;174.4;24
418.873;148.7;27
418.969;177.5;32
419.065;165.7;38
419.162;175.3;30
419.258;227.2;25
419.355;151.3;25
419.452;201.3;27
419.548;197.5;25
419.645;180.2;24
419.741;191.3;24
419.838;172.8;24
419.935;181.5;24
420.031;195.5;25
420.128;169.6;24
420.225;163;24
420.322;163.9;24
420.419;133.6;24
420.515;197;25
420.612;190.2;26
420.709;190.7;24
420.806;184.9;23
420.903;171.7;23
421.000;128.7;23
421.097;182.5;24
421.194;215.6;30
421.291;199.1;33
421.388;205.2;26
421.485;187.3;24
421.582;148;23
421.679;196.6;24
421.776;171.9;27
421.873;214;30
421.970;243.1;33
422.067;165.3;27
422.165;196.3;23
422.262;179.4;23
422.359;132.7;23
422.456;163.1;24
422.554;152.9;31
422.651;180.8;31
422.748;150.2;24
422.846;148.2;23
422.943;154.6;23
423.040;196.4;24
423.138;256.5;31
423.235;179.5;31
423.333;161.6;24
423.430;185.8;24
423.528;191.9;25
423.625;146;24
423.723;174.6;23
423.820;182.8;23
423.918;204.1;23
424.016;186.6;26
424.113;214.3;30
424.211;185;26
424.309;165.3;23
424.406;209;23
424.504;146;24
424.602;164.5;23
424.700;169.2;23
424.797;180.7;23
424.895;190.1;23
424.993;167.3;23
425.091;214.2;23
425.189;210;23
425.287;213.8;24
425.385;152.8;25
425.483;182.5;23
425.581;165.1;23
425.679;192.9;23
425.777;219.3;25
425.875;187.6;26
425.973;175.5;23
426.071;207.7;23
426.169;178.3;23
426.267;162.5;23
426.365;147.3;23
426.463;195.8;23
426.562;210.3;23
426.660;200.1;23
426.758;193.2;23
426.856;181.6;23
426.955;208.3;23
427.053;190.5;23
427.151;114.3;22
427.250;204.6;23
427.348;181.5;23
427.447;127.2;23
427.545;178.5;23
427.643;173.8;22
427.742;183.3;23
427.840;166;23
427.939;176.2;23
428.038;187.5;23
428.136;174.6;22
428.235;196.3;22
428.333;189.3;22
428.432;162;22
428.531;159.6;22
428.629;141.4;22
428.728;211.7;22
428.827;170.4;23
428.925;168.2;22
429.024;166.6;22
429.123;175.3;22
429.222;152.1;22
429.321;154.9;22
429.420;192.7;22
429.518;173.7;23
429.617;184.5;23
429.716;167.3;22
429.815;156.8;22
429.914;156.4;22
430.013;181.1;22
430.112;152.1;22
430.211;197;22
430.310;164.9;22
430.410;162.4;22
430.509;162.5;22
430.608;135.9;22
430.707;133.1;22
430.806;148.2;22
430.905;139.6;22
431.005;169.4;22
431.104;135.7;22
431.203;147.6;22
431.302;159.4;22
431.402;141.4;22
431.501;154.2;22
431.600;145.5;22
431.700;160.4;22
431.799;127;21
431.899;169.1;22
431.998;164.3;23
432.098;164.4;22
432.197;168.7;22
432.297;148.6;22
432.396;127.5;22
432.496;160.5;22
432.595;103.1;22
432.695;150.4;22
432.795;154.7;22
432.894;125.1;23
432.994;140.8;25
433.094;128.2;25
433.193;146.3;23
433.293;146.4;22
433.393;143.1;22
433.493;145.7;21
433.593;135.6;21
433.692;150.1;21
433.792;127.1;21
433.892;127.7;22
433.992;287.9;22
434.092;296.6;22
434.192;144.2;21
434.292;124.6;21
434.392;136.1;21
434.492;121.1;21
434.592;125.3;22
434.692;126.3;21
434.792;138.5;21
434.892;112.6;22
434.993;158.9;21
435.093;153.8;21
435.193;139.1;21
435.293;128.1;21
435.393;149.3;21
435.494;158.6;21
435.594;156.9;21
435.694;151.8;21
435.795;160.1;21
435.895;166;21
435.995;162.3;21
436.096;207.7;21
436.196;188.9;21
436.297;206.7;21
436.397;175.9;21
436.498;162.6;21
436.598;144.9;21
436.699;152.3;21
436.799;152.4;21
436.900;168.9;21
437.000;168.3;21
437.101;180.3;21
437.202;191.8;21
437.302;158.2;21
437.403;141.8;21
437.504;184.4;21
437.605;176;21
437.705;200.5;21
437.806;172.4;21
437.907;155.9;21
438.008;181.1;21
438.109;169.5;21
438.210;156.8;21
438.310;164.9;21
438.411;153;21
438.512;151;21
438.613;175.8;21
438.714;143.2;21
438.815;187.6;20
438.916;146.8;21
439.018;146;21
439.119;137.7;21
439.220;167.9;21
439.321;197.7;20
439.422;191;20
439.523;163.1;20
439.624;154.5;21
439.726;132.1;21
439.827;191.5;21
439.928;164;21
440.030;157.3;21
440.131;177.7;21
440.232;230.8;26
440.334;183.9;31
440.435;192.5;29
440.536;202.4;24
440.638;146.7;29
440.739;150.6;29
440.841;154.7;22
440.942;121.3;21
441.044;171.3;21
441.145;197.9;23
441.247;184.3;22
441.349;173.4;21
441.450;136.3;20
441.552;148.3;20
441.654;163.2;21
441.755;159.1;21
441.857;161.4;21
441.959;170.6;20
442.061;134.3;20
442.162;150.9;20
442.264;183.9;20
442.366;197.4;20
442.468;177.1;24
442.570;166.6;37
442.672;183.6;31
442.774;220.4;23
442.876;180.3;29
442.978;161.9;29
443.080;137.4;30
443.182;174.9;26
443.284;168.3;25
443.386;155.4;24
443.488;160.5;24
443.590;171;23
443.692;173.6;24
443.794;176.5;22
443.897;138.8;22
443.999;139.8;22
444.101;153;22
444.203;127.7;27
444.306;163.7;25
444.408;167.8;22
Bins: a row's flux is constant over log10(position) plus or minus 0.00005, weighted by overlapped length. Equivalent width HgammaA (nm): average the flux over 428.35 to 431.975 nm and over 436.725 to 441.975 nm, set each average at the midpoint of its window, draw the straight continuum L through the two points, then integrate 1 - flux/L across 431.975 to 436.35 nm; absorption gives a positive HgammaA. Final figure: 0.27 nm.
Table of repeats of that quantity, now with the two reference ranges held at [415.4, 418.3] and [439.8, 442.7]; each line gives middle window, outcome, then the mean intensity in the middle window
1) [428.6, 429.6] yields -0.01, 172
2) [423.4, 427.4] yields -0.35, 184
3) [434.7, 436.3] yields 0.12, 156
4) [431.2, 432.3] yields 0.10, 155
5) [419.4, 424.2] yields -0.34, 181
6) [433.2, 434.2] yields -0.01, 170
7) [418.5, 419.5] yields -0.03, 174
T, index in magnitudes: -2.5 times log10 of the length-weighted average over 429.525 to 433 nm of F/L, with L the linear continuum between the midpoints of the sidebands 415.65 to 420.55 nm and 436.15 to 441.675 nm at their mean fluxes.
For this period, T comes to 0.10 mag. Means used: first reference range 170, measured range 153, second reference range 168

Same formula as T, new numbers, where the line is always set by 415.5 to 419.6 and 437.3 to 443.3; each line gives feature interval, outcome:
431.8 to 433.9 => 0.17 mag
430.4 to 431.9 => 0.14 mag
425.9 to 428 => -0.06 mag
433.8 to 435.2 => 0.08 mag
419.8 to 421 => -0.03 mag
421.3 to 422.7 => -0.08 mag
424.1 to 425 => -0.06 mag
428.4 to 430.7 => 0.01 mag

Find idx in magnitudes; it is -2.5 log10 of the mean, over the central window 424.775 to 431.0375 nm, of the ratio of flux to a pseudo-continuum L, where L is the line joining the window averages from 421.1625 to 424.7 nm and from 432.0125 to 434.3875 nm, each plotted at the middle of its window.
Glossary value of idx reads -0.04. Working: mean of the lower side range 182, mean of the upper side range 154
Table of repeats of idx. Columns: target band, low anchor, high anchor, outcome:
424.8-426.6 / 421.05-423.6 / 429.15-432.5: -0.086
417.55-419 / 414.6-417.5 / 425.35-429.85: 0.045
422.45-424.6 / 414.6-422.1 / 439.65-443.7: -0.036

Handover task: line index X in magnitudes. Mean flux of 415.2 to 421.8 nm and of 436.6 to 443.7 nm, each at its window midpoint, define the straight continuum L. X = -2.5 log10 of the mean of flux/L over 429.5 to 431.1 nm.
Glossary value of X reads 0.07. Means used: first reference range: 174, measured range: 161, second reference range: 168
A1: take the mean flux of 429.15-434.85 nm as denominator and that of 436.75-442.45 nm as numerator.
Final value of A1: 1.09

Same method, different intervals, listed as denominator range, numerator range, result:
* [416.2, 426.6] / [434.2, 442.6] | 0.92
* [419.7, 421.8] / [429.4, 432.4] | 0.88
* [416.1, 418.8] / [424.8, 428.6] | 1.10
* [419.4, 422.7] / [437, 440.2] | 0.92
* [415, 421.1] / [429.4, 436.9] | 0.91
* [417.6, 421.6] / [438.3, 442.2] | 0.94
